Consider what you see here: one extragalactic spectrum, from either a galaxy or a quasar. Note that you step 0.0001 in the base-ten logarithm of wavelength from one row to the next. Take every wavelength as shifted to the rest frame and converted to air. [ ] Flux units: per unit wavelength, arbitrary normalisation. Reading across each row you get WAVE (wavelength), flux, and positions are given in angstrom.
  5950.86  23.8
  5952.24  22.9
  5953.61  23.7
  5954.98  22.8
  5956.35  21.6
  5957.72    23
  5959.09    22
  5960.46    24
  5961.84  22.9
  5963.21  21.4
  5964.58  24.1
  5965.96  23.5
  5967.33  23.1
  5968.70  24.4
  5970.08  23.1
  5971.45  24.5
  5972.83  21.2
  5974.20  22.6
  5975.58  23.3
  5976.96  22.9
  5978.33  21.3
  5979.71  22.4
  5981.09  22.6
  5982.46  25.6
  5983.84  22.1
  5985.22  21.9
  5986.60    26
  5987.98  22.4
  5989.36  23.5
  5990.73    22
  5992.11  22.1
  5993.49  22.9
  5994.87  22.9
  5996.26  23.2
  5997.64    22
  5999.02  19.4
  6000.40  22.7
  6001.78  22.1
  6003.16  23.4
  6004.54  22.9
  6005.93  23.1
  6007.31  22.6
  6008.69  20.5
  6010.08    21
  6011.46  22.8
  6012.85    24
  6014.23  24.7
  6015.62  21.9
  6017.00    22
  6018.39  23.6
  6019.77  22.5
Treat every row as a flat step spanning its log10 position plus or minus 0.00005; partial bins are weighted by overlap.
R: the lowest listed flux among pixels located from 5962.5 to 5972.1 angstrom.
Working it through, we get 21.4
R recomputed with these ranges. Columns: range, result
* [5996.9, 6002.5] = 19.4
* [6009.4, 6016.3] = 21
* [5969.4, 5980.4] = 21.2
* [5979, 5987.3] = 21.9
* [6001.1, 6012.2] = 20.5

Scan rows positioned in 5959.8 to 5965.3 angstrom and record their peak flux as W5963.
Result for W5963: 24.1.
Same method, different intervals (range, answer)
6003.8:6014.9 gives 24.7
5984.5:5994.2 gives 26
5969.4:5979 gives 24.5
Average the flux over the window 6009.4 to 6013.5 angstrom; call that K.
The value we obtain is 22.6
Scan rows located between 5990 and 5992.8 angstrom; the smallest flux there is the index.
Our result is 22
